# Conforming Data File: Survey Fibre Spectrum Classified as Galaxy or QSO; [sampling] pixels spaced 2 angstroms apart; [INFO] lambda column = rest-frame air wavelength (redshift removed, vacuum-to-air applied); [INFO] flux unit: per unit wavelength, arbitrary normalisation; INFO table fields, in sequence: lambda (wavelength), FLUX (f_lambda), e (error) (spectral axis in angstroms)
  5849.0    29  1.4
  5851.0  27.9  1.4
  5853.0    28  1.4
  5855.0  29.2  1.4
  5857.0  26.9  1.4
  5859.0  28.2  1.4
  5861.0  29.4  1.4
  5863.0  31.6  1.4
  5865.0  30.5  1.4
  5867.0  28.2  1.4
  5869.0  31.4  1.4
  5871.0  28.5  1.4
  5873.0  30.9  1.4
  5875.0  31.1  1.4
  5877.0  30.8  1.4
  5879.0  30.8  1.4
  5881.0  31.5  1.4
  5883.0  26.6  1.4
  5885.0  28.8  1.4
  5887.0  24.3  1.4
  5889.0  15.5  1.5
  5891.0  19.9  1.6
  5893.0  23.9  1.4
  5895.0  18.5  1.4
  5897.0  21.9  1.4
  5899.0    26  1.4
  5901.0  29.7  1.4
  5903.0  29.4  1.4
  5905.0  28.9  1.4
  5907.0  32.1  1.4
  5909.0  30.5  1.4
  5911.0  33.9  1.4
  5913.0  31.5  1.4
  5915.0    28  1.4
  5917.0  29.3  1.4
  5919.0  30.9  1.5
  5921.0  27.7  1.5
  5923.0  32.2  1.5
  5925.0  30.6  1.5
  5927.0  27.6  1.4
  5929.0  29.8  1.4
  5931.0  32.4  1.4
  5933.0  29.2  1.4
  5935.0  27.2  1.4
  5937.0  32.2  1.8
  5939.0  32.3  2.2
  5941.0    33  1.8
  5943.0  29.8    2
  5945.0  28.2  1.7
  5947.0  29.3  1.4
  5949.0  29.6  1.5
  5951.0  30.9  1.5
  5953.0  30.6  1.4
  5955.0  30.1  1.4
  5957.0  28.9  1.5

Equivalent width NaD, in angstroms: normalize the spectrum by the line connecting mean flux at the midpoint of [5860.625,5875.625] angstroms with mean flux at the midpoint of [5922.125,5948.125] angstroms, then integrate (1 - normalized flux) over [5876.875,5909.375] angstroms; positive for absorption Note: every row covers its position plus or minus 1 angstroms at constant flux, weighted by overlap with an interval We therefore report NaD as 4.3 angstroms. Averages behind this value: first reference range 30.2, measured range 26.2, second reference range 30.3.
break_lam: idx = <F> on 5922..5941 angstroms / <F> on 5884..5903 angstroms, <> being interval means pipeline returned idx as 1.30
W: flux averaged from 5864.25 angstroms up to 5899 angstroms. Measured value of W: 26.6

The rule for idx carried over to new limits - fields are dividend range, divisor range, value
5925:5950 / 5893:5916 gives 1.07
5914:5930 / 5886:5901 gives 1.34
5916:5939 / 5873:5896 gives 1.16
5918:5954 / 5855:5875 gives 1.02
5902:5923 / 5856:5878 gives 1.02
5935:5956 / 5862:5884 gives 1.01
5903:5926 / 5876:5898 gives 1.23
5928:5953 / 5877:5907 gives 1.18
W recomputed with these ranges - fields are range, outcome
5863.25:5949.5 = 28.7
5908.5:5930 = 30.2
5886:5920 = 26.7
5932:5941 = 30.5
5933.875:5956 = 30.3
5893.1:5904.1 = 25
